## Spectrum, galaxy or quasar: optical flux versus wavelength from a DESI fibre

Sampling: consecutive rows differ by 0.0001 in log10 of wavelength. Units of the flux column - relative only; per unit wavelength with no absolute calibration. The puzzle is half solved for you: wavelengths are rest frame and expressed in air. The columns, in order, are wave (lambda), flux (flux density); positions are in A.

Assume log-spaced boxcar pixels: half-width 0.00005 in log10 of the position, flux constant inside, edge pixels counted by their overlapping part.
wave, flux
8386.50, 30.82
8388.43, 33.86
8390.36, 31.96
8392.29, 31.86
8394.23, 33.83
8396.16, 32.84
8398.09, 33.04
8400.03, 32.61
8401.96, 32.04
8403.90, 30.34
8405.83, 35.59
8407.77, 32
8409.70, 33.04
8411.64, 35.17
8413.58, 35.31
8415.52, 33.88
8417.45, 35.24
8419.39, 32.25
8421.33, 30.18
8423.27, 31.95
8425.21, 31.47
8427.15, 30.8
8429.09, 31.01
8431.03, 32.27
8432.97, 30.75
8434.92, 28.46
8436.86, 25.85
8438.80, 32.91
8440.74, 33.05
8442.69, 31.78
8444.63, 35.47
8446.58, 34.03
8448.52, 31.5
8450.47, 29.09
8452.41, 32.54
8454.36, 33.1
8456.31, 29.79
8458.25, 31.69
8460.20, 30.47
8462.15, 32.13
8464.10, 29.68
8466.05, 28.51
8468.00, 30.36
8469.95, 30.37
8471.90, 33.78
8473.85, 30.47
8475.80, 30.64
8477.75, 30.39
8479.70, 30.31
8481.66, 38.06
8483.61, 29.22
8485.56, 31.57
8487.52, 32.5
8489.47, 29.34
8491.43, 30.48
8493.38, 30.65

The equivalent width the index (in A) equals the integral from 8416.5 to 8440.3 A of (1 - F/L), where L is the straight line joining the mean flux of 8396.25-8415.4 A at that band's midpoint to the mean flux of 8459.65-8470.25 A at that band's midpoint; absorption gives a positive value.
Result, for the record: 0.7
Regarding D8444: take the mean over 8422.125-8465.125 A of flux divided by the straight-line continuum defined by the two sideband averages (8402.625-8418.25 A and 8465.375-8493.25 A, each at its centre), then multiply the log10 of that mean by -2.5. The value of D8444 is 0.040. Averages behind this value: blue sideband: 33.8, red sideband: 31.2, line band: 31.3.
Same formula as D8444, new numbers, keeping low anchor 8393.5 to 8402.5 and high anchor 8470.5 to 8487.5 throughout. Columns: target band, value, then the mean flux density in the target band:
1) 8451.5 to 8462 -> 0.02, 31.6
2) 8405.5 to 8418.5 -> -0.05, 34.2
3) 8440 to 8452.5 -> -0.01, 32.5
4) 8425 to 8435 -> 0.05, 30.9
